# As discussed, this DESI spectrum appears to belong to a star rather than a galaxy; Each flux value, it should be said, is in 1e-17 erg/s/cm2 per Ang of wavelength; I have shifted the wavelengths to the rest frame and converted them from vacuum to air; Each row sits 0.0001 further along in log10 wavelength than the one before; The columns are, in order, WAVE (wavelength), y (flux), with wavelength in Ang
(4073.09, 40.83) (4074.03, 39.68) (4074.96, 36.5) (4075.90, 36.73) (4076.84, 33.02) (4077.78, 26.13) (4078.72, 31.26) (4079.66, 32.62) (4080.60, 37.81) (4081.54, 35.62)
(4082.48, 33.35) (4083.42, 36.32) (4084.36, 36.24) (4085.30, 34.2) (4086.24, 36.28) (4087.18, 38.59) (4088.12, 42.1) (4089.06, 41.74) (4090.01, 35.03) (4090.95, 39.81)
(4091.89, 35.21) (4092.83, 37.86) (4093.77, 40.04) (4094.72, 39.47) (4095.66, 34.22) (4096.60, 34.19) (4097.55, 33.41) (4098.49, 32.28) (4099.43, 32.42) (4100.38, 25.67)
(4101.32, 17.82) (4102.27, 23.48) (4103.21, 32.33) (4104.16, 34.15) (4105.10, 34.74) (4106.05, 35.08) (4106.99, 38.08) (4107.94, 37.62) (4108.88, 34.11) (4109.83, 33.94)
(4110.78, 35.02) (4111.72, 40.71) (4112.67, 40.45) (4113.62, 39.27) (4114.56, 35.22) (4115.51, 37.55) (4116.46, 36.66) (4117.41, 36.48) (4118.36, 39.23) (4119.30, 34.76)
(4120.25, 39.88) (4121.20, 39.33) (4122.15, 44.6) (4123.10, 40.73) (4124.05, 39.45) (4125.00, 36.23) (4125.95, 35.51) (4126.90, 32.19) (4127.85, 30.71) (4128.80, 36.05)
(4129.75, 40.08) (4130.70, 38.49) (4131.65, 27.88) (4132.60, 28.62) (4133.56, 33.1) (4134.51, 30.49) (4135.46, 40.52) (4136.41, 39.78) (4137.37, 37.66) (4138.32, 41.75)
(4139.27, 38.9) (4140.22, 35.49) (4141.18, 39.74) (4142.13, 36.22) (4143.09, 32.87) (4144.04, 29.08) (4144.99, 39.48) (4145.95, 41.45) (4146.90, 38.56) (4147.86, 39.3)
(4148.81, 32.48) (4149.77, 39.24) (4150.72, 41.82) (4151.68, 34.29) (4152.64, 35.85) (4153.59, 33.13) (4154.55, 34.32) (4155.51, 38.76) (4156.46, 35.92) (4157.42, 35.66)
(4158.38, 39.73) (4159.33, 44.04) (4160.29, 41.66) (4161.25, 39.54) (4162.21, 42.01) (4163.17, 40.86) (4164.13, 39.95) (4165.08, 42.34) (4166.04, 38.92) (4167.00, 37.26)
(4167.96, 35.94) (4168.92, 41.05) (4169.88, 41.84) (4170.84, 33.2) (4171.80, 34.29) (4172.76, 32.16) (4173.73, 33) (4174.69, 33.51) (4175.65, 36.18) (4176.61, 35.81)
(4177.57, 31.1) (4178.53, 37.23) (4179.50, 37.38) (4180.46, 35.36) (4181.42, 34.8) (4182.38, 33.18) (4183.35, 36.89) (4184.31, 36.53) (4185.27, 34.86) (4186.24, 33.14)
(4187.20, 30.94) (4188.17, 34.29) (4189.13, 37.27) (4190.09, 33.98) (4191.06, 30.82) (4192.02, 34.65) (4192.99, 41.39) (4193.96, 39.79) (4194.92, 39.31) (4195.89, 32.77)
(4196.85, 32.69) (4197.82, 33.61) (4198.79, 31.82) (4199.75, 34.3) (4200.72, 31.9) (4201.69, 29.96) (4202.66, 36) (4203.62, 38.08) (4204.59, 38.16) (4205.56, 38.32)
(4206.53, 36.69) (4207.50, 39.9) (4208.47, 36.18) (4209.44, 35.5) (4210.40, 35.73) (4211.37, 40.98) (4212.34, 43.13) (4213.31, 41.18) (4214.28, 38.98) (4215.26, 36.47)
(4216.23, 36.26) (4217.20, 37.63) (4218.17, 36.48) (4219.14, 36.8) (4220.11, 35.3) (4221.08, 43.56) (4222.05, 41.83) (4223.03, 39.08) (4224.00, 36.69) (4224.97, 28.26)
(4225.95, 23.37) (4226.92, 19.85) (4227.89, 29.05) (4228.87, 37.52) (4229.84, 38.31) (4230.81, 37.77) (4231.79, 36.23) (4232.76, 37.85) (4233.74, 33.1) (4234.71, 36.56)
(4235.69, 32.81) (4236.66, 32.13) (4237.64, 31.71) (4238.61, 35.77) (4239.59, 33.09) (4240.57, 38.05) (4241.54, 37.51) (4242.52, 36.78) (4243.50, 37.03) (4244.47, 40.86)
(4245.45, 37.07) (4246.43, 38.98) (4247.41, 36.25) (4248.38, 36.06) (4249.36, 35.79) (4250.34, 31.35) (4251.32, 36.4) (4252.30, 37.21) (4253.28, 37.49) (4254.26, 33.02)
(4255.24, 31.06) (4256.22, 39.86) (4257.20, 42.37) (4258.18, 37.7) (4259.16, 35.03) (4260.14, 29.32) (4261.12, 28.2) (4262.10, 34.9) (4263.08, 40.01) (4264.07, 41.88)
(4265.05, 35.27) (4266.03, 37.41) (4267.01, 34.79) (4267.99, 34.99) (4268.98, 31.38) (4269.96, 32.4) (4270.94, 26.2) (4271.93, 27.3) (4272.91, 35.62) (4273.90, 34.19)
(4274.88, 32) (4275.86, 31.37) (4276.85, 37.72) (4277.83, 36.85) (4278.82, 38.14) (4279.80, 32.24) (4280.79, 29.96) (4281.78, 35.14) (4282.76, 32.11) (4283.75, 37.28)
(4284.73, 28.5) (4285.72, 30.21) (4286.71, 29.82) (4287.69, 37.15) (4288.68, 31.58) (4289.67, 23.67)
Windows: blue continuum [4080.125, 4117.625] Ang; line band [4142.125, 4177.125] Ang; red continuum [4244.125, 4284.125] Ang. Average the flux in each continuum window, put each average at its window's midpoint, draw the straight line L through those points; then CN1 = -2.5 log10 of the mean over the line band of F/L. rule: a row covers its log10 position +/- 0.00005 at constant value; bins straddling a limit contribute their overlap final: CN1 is -0.06 mag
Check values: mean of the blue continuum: 35.4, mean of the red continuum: 34.9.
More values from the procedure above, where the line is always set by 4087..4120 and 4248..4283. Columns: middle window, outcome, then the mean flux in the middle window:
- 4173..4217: -0.03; 35.8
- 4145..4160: -0.08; 37.7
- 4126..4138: 0.02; 34.8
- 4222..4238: 0.04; 33.4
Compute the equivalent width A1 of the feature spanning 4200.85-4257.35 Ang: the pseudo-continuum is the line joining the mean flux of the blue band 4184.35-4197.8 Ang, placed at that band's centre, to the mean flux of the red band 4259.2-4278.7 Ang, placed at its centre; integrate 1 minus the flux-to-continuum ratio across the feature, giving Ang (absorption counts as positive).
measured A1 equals -2.57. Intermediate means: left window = 35.1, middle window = 36.1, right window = 33.9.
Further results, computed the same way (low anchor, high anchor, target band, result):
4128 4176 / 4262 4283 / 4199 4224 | -1.3 Ang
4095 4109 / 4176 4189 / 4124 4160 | -3.2 Ang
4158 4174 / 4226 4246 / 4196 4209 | 0.5 Ang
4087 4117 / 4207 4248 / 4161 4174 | -0.9 Ang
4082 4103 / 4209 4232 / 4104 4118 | -0.8 Ang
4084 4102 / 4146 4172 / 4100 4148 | 1.0 Ang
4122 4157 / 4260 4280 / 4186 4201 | 0.4 Ang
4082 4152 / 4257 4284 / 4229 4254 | -1.1 Ang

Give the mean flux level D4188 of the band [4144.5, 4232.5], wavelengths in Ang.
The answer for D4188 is 36.4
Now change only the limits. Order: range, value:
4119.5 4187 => 36.8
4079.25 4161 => 36.2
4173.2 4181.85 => 34.9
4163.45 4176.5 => 36.9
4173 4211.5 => 35.3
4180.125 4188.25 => 34.4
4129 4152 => 36.6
